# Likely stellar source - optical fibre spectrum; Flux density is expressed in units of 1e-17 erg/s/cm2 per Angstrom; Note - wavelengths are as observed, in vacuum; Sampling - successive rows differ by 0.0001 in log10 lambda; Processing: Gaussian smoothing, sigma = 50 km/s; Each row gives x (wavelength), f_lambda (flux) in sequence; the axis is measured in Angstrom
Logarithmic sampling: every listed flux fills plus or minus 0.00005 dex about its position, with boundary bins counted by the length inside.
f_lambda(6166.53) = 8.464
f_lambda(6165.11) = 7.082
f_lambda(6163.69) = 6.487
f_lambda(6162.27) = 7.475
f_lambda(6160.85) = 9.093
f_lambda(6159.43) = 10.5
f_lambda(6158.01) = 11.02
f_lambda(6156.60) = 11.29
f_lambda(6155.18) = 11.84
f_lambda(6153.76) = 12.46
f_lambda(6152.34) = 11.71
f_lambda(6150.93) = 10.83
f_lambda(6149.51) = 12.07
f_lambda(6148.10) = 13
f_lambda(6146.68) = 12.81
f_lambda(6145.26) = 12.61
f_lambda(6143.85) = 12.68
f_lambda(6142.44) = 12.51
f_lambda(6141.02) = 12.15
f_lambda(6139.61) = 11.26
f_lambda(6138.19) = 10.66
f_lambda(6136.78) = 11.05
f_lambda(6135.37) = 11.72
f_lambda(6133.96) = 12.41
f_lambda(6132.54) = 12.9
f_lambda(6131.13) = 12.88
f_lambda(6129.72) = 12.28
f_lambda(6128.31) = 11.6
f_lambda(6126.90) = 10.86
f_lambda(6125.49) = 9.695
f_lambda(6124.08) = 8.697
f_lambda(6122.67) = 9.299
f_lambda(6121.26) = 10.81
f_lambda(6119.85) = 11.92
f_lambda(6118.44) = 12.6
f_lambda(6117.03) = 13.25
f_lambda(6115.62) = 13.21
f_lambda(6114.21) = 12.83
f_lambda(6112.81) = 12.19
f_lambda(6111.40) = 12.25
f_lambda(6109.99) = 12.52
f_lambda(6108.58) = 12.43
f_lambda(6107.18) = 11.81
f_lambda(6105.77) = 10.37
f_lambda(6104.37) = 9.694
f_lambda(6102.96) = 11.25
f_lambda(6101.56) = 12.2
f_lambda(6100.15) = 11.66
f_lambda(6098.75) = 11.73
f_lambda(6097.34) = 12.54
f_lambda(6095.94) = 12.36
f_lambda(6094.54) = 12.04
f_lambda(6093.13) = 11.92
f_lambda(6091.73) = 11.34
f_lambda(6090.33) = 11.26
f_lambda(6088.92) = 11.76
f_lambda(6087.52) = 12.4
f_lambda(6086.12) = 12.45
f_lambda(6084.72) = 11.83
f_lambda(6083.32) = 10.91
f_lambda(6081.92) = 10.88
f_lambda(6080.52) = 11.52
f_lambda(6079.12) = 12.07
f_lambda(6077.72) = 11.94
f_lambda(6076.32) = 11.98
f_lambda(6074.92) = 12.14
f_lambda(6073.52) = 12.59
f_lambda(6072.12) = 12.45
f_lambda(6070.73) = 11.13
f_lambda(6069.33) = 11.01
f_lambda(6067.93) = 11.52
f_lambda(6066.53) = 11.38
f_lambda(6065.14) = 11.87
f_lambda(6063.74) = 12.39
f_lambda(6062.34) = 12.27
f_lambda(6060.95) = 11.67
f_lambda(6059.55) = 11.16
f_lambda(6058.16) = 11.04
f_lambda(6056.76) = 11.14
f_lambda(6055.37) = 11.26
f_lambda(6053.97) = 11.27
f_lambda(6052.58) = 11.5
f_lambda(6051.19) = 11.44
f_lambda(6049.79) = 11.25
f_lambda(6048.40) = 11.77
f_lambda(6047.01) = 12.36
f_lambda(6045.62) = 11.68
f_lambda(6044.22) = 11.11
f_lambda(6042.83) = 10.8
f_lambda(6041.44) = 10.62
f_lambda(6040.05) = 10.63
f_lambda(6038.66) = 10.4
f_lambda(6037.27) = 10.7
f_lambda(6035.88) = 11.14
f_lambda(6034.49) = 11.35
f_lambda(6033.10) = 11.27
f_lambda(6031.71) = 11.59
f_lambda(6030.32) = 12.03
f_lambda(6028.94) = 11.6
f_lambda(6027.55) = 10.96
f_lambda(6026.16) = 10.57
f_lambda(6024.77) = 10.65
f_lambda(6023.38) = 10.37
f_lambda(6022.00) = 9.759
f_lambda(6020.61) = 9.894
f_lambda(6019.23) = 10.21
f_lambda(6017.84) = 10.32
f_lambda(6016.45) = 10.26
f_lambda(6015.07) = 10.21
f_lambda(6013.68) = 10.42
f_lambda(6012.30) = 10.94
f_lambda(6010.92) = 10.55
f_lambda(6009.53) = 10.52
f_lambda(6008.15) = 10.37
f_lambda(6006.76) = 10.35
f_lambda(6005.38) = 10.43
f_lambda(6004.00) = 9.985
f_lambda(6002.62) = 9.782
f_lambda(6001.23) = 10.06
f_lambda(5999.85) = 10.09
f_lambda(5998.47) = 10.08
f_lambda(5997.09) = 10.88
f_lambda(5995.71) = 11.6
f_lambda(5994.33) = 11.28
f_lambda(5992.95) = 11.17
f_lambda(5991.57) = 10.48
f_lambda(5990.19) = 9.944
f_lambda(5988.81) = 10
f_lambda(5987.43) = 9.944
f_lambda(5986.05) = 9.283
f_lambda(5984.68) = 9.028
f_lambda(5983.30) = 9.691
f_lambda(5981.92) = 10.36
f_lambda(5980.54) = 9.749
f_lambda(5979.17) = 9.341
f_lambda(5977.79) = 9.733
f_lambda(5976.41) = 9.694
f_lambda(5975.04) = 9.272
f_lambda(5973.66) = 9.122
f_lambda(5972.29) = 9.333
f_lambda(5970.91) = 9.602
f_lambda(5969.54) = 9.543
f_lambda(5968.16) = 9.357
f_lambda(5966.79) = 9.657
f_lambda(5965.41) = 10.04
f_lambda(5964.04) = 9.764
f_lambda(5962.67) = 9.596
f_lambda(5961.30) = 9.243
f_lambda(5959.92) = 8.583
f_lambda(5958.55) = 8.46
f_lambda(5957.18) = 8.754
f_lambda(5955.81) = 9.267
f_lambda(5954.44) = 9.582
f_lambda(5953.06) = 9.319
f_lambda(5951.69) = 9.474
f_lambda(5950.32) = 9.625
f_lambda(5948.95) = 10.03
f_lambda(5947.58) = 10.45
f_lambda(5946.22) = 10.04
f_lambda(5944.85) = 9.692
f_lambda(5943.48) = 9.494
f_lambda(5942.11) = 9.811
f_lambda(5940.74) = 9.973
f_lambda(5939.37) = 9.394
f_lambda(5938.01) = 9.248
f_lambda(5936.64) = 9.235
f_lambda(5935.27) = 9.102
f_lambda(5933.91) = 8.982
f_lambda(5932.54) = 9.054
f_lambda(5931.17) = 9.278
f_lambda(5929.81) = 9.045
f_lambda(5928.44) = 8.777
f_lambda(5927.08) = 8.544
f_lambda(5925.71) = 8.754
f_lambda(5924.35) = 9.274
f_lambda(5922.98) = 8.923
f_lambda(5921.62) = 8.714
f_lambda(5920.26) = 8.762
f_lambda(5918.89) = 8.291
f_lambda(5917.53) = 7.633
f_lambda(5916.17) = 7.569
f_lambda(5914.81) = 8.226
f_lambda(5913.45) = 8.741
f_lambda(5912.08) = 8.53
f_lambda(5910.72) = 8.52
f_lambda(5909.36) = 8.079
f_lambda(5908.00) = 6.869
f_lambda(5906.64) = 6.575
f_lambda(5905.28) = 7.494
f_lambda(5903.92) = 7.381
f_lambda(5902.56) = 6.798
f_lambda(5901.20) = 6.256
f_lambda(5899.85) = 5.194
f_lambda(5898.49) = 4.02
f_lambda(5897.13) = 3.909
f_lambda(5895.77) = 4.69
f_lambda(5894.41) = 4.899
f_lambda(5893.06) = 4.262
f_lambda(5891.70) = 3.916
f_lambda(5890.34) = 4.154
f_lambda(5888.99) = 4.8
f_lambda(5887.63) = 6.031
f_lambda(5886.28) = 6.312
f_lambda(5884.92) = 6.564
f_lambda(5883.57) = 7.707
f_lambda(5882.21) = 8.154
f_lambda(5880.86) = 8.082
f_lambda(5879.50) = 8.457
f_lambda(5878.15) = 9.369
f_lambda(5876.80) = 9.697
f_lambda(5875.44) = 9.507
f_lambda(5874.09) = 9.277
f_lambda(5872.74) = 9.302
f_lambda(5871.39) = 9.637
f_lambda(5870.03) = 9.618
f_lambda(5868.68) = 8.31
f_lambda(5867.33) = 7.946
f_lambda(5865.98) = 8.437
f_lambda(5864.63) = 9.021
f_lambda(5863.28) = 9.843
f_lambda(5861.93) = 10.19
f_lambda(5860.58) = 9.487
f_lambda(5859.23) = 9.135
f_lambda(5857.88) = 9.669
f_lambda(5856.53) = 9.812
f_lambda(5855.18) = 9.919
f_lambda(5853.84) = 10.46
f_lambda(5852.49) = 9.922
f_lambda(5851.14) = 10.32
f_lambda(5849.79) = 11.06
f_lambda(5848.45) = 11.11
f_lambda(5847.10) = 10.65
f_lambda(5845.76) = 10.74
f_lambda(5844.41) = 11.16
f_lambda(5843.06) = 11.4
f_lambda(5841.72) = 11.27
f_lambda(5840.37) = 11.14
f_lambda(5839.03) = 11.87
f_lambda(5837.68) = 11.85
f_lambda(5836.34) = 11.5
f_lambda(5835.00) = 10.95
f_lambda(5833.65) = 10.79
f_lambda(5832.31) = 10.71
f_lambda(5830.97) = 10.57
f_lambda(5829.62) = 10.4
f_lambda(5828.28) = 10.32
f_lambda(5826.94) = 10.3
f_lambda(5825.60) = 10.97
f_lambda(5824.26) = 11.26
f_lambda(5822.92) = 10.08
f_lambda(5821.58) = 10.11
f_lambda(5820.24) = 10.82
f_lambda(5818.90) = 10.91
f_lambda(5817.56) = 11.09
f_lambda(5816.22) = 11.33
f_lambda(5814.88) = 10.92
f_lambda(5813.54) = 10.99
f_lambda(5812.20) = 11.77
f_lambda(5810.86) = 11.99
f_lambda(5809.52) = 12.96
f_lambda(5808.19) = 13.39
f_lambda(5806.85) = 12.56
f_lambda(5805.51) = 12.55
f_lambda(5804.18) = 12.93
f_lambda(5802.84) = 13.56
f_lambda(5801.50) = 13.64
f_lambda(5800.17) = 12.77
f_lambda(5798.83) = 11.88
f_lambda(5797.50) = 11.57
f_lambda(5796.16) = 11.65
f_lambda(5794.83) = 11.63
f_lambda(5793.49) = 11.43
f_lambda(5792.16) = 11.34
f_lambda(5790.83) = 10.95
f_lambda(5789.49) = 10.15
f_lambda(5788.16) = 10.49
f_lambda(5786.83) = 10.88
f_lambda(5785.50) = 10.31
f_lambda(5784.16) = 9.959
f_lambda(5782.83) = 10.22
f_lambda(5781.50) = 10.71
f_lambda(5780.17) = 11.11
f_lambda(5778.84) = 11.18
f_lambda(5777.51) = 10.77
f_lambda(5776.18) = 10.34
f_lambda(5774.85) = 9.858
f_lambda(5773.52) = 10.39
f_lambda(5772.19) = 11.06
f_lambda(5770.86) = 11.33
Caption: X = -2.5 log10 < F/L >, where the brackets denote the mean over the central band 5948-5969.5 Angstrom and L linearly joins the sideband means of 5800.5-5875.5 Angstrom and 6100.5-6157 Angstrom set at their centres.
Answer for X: 0.188 mag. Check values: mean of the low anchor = 10.8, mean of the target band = 9.4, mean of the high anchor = 11.8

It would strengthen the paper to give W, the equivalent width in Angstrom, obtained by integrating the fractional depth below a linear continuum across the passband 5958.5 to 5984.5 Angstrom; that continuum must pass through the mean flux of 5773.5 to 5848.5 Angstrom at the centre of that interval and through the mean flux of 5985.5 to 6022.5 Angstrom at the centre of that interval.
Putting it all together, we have 2.4 Angstrom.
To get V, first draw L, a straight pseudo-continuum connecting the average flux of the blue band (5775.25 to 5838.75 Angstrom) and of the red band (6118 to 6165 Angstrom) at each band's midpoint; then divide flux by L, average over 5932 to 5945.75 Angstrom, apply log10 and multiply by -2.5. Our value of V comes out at 0.19 mag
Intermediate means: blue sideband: 11.3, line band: 9.41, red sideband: 11.2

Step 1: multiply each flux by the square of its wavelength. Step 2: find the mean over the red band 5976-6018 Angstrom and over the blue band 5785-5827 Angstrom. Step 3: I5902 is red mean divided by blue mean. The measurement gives 0.94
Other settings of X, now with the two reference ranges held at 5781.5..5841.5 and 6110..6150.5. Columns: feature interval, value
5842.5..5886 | 0.21 mag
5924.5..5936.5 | 0.27 mag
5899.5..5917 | 0.47 mag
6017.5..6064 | 0.06 mag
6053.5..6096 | 0.01 mag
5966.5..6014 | 0.16 mag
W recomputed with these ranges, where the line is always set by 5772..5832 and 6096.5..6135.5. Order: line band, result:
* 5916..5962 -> 9.2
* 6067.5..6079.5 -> -0.2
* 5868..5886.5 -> 4.4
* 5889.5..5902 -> 7.4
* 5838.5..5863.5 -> 1.8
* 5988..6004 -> 1.5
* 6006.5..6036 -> 2.2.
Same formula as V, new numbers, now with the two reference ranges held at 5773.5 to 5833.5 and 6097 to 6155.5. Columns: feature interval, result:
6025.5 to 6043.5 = 0.06 mag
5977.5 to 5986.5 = 0.20 mag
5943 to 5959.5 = 0.21 mag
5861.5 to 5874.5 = 0.24 mag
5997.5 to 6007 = 0.15 mag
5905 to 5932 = 0.34 mag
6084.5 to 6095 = -0.01 mag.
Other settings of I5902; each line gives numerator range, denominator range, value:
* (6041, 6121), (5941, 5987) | 1.28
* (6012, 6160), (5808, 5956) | 1.35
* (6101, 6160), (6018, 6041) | 1.12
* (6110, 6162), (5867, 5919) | 1.76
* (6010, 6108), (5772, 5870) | 1.13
